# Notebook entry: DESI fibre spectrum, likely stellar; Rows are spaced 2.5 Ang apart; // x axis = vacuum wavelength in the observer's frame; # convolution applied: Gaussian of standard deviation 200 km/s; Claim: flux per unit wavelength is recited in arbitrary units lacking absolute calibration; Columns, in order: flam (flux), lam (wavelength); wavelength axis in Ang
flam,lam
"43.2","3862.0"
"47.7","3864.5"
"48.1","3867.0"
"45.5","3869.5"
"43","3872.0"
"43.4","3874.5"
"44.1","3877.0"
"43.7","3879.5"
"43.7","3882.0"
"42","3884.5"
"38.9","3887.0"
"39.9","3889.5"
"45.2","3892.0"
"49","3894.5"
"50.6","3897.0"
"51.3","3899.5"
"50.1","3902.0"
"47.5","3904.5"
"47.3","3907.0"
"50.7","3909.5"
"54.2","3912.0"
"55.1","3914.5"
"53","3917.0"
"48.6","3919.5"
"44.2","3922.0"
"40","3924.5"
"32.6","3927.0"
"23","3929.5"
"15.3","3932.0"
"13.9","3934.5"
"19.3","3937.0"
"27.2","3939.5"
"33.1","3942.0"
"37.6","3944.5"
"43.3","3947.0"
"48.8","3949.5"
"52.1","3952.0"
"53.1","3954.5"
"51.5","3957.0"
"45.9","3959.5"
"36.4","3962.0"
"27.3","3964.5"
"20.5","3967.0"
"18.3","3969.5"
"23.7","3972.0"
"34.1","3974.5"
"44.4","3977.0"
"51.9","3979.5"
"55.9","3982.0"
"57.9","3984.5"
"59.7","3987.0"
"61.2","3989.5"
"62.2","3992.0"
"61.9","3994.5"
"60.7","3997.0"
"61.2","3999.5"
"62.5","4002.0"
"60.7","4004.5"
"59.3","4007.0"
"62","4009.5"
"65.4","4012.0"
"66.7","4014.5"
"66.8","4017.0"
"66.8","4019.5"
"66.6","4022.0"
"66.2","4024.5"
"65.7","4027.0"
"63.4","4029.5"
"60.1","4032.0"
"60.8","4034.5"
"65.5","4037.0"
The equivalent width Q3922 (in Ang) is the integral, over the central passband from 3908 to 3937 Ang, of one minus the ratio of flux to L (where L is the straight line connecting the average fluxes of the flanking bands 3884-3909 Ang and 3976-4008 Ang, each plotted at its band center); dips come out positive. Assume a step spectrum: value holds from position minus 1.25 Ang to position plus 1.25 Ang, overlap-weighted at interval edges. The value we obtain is 6.4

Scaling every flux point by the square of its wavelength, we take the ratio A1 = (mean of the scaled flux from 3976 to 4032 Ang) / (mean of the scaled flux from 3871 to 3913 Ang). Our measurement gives 1.4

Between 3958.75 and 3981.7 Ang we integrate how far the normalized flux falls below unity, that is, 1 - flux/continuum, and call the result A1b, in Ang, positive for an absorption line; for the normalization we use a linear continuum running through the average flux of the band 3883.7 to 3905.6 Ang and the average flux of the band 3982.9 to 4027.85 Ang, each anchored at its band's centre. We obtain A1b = 9.3 Ang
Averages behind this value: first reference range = 46.1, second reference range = 62.9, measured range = 34.3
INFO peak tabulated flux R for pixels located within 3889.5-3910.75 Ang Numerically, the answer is 51.3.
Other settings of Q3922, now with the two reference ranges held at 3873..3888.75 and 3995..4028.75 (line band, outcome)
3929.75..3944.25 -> 8.1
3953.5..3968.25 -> 4.4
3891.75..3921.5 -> -2.2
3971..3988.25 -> 3.4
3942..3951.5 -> 1.9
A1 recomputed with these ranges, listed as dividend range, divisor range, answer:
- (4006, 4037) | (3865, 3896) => 1.57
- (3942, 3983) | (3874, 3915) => 0.88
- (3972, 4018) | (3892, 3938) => 1.44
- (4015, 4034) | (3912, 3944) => 1.97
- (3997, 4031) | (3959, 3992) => 1.55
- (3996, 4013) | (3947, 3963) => 1.32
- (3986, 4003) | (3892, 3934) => 1.45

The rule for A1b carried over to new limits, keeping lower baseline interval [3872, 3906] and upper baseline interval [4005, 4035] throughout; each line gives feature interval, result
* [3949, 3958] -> 0.5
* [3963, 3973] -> 6.0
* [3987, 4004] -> -0.2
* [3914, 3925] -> 0.3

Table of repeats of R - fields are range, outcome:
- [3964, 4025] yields 66.8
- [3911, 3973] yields 55.1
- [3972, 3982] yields 55.9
